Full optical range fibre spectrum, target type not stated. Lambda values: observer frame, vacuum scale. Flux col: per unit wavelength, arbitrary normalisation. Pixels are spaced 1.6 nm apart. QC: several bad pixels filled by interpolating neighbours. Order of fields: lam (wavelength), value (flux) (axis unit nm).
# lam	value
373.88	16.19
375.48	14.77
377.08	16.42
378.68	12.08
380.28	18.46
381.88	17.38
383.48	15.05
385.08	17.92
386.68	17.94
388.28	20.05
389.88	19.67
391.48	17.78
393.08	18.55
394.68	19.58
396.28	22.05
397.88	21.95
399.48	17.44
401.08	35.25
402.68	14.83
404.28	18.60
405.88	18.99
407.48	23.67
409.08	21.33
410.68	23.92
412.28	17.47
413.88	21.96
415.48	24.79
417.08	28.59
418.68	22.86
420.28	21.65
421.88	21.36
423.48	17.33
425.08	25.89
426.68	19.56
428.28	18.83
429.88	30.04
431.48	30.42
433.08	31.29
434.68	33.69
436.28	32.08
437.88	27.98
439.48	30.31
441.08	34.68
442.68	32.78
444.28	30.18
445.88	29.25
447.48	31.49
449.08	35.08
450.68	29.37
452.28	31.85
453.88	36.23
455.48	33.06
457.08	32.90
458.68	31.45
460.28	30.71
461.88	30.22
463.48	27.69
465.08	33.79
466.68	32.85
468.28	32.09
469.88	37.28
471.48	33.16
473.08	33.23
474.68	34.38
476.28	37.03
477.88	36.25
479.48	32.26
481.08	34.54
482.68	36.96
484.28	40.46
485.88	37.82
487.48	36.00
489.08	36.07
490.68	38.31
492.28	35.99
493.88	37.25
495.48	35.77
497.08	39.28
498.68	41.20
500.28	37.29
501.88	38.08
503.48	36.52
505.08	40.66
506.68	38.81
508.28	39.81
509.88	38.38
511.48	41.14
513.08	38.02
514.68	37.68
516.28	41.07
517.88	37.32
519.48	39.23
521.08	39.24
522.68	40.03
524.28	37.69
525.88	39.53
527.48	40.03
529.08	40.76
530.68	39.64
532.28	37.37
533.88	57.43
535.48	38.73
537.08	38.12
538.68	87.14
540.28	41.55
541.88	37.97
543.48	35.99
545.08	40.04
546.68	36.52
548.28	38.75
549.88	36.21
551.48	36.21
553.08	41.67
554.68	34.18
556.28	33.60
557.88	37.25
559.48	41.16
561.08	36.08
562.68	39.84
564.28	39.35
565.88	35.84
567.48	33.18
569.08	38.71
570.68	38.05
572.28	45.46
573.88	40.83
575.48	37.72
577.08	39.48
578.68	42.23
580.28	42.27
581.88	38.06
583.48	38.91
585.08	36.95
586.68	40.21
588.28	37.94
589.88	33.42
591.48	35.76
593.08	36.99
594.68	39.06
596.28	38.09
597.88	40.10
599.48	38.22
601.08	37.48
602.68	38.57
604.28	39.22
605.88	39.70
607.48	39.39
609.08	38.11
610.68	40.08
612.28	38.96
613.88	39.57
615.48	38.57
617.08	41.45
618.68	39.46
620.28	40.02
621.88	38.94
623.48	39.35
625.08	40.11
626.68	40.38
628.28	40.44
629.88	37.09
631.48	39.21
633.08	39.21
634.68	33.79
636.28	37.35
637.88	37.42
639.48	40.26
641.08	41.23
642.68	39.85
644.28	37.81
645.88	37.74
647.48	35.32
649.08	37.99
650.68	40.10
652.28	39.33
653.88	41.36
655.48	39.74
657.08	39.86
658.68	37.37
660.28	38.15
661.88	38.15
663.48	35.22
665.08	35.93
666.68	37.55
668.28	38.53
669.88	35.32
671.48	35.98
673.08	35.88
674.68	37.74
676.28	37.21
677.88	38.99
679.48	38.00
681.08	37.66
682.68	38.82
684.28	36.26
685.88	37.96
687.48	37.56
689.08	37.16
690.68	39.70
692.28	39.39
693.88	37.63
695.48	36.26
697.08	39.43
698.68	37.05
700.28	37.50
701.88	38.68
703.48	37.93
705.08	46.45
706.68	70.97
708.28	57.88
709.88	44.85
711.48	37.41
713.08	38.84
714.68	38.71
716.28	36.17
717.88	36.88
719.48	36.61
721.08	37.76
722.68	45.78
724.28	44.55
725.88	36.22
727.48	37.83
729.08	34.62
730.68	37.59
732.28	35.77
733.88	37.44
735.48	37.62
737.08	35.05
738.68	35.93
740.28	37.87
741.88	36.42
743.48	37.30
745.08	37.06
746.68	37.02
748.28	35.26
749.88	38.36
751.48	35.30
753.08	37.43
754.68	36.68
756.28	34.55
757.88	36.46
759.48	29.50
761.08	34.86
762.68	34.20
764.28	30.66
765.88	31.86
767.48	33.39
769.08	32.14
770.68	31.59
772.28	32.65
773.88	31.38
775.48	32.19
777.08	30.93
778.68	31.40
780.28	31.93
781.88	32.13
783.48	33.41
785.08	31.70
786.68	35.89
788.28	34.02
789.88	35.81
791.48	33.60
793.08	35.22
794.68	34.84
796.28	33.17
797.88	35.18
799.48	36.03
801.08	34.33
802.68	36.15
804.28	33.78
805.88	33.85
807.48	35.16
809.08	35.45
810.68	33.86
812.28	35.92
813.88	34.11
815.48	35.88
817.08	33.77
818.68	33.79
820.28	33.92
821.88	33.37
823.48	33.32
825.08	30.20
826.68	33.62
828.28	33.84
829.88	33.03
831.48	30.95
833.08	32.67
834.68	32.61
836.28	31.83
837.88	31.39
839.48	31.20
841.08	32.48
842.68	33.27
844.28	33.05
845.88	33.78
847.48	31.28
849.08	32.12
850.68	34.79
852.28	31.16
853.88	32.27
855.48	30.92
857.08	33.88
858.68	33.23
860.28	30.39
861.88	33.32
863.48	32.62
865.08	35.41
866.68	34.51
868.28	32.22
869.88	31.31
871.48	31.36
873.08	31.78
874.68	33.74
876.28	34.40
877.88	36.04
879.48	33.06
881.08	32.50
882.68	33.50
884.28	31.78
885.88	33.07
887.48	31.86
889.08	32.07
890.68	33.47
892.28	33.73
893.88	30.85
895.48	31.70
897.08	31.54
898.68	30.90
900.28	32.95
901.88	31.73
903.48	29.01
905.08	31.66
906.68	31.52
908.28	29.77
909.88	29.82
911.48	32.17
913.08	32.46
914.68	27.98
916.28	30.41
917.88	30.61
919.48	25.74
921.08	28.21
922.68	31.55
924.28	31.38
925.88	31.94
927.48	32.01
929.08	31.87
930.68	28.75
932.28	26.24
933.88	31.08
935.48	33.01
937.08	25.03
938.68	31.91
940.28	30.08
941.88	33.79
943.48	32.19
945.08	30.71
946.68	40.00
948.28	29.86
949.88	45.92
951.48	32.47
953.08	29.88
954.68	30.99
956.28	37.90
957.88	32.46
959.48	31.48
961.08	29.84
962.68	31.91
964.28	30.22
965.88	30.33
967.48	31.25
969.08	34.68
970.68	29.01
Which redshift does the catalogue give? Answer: 0.08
